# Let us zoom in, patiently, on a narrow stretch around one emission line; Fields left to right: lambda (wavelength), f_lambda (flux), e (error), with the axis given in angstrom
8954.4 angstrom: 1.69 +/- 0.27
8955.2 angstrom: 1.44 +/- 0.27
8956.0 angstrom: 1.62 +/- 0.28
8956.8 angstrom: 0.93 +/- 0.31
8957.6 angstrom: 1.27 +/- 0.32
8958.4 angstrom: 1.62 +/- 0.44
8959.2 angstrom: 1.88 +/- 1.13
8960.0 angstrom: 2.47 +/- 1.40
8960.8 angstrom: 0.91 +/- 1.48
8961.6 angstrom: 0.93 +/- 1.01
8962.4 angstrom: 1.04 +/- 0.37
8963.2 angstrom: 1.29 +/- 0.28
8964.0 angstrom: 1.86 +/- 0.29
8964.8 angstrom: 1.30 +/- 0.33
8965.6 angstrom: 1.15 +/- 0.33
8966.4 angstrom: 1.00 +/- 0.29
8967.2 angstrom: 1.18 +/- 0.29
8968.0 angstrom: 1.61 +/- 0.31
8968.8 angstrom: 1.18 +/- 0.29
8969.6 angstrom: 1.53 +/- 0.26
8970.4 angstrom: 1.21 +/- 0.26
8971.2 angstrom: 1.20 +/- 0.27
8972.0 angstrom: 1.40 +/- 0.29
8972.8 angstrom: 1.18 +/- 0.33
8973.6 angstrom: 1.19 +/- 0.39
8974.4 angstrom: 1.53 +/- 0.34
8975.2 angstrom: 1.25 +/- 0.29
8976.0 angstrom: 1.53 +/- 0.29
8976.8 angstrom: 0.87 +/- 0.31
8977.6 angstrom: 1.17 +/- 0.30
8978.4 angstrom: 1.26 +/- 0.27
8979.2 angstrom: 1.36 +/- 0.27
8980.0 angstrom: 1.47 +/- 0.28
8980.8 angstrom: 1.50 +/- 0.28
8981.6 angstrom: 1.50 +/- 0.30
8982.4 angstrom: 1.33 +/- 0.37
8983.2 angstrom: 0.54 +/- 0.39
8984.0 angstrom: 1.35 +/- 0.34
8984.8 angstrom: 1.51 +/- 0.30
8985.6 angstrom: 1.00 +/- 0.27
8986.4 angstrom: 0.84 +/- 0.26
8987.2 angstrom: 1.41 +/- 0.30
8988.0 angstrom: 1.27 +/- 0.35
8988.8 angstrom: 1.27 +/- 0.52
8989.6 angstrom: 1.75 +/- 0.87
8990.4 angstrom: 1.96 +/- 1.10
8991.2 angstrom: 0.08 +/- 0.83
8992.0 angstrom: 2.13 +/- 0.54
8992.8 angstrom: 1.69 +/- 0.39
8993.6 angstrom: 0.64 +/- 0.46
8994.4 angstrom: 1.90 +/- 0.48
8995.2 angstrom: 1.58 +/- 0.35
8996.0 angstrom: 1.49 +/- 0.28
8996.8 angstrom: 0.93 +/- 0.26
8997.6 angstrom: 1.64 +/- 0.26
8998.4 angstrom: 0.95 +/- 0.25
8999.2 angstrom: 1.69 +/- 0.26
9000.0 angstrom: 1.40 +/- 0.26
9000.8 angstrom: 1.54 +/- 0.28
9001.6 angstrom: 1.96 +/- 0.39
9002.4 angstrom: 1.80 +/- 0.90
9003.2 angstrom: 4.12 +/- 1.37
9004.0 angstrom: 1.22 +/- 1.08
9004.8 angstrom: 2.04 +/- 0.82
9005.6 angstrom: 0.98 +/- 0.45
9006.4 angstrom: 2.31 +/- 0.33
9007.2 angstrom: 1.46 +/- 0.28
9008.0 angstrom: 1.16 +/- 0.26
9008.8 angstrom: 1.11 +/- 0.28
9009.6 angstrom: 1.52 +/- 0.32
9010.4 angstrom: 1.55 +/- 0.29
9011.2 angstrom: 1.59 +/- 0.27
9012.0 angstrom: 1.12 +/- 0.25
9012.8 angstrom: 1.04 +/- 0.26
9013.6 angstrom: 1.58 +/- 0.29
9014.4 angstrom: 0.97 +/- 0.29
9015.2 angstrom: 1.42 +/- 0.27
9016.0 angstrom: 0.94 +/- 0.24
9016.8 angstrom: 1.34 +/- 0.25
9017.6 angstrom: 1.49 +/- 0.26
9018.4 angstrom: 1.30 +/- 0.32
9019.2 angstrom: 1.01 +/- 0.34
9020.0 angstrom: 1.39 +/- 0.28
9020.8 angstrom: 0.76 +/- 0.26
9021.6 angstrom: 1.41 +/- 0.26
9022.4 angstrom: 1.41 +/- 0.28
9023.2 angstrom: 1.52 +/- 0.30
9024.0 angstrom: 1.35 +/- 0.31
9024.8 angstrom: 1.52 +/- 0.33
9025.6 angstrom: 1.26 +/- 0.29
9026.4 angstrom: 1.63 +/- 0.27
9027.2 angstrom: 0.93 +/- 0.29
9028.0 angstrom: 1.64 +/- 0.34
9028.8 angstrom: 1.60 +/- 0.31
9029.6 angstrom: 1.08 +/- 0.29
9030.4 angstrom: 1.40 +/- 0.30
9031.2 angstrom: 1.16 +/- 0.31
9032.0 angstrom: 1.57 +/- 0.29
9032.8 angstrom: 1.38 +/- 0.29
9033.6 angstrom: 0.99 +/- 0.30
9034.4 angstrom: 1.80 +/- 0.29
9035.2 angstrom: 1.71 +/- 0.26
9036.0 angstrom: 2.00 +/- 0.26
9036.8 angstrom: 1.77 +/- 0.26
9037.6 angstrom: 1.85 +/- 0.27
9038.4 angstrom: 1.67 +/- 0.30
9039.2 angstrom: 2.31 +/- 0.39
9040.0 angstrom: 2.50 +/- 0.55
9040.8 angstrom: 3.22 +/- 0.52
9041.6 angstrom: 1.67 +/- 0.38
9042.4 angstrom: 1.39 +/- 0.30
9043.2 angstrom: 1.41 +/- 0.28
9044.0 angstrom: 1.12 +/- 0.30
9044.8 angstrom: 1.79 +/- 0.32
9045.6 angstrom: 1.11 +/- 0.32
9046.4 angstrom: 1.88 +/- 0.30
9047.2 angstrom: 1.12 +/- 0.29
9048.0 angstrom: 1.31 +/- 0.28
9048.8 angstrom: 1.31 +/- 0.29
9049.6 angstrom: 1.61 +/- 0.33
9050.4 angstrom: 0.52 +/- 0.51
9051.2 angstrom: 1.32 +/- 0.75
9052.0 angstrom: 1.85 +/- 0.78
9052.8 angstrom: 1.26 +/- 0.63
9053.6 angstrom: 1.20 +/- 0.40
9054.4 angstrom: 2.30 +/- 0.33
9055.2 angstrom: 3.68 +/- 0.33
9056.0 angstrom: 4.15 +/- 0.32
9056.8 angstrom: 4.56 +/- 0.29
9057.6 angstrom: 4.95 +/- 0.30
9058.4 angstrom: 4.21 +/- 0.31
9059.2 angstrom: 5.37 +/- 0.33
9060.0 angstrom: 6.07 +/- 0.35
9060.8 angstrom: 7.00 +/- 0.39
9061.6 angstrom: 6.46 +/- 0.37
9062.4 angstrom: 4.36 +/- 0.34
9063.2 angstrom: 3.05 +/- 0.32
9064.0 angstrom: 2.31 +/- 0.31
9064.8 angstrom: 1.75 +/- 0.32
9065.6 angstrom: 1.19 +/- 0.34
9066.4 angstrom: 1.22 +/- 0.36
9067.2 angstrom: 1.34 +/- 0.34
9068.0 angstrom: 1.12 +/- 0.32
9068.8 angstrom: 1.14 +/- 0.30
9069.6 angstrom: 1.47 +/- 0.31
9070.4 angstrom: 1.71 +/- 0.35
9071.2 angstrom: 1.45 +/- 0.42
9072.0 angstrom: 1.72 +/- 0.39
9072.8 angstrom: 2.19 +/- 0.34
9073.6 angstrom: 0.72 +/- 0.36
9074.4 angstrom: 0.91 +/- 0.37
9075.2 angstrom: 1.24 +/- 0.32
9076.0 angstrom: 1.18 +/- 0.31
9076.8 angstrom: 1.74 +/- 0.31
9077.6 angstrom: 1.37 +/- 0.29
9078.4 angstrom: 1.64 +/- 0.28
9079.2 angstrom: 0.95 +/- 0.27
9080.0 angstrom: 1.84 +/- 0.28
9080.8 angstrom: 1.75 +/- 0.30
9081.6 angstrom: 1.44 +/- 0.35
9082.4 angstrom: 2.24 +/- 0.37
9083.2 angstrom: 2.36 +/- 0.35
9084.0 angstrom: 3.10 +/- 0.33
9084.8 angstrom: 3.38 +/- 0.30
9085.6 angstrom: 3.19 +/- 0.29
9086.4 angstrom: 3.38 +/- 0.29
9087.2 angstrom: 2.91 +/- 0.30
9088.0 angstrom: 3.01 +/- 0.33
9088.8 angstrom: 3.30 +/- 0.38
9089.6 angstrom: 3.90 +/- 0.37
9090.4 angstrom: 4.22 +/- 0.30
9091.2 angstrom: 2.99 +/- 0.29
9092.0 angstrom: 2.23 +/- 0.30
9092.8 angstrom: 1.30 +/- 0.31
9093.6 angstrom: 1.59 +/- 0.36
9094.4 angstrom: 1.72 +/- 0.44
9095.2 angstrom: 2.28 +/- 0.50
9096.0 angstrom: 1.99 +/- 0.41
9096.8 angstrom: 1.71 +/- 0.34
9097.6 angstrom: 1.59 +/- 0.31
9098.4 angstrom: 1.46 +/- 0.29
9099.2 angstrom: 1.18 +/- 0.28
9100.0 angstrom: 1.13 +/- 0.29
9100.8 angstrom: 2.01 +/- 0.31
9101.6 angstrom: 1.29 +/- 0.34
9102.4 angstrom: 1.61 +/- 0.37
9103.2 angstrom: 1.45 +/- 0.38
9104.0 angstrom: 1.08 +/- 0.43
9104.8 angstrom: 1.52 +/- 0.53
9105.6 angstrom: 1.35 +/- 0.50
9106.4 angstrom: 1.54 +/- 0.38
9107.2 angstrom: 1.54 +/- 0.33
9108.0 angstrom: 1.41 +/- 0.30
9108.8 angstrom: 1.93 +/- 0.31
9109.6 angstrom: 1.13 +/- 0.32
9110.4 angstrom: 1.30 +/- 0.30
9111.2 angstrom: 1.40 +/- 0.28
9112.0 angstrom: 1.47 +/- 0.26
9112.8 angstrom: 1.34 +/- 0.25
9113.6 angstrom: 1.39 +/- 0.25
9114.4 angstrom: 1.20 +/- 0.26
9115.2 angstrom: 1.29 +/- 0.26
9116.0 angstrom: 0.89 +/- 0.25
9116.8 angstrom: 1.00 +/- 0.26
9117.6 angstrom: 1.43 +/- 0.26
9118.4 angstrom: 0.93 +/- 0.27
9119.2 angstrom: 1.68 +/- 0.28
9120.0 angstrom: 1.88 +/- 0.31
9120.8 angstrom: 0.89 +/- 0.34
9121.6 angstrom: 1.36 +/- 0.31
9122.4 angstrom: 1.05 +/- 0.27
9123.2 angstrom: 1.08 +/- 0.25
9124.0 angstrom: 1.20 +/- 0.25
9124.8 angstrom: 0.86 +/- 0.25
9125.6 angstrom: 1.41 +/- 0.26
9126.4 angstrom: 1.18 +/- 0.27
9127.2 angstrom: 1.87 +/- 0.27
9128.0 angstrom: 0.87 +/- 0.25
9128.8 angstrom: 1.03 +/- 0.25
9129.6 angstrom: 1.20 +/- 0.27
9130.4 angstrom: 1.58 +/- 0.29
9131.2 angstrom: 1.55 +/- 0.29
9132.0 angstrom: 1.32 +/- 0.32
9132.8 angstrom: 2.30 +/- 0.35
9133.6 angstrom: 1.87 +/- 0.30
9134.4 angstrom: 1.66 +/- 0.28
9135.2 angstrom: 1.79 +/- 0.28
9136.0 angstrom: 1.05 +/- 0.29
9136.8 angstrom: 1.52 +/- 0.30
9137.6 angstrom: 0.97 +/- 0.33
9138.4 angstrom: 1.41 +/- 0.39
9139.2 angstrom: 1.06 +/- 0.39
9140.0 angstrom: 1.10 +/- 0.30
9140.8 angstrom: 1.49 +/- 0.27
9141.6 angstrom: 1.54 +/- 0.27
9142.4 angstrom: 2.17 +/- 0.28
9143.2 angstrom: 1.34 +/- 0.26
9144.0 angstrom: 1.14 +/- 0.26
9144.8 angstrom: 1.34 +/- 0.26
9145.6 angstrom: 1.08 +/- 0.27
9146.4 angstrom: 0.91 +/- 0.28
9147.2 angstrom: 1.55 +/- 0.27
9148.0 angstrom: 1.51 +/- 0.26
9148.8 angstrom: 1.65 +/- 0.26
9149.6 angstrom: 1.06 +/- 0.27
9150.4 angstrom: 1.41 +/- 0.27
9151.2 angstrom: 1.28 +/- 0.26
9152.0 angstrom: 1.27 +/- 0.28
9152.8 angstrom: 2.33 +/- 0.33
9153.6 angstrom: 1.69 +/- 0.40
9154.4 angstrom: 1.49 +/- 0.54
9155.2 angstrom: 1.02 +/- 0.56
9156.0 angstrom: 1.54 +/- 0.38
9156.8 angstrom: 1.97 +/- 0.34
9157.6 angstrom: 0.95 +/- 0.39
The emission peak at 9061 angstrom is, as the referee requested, H-alpha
